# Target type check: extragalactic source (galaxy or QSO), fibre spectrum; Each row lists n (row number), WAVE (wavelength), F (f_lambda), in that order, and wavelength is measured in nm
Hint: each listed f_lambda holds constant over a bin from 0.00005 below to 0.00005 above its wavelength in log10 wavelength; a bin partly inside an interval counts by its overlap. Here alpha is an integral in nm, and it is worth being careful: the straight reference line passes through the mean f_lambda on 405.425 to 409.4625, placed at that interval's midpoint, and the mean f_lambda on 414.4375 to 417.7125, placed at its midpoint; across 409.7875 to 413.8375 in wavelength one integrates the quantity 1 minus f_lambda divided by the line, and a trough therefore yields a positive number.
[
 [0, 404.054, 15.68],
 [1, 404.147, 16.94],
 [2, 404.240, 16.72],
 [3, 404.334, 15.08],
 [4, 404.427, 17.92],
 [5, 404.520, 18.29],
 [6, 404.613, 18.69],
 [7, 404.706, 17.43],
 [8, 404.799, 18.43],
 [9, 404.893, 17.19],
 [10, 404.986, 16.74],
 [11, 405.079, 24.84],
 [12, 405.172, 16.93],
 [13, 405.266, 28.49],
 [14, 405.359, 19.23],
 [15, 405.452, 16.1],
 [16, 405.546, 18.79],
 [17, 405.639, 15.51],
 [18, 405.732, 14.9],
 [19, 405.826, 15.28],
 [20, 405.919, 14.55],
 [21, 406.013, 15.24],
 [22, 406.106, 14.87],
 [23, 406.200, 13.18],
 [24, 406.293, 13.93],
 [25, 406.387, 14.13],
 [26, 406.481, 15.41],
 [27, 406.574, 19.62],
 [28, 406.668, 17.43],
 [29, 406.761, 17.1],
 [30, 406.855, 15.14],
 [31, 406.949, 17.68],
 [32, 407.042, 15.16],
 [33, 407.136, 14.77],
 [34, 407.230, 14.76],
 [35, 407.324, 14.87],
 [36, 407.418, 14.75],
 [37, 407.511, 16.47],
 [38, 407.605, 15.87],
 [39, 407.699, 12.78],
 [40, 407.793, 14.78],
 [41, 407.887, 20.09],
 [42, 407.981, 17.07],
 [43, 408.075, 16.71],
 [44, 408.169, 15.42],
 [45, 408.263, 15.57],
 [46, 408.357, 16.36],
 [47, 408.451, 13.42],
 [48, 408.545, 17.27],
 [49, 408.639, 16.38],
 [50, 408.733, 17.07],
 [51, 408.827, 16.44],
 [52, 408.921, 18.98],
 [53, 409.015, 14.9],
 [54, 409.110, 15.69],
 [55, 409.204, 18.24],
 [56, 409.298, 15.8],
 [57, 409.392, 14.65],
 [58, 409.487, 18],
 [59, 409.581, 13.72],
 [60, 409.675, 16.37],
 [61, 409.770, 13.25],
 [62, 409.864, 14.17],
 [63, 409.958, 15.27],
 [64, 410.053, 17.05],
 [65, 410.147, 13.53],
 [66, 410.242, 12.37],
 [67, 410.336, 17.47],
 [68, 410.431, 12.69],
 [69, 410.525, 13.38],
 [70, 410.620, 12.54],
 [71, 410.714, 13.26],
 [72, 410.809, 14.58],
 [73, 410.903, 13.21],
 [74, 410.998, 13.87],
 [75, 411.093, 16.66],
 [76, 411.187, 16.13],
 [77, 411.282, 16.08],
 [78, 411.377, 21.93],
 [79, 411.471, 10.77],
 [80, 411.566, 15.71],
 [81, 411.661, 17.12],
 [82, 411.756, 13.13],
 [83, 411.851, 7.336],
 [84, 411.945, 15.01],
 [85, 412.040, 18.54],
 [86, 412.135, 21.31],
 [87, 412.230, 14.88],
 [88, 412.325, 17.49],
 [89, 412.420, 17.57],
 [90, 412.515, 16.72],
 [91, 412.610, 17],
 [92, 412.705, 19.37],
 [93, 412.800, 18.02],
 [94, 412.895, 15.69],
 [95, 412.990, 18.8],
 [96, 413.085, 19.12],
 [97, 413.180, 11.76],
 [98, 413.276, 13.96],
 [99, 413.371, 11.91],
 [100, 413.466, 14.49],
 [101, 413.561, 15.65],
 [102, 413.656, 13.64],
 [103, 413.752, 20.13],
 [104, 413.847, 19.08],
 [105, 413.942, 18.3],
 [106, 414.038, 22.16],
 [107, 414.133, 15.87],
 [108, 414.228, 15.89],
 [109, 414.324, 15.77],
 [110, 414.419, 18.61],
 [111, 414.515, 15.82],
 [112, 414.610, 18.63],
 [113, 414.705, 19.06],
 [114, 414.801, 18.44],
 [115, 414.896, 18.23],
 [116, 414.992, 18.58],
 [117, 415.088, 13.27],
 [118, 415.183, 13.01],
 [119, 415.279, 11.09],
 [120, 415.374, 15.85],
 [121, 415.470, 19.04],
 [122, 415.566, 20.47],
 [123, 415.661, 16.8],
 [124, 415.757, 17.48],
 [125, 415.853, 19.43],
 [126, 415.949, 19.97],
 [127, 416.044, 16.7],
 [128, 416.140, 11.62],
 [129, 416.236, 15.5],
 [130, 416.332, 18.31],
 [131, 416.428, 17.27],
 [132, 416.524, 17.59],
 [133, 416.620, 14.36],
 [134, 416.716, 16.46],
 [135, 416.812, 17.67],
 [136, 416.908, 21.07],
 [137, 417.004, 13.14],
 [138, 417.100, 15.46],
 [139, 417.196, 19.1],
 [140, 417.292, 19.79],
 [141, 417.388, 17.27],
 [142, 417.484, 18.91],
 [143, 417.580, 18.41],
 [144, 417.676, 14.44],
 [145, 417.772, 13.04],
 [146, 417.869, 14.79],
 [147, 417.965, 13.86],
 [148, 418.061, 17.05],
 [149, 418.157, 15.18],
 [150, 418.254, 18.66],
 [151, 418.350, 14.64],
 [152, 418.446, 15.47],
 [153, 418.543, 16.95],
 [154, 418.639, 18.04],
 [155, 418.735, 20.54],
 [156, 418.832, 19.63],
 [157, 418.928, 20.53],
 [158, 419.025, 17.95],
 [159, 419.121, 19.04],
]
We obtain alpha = 0.25 nm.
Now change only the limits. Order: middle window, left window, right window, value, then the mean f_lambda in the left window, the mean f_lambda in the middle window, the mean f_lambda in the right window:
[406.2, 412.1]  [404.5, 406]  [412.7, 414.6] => 0.68 nm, 18.1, 15.4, 16.7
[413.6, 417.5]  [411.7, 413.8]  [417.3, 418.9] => -0.18 nm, 16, 17.2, 16.8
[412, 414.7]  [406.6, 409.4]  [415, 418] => -0.11 nm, 16.1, 17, 16.5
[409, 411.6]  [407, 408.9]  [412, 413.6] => 0.19 nm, 15.8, 15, 16.6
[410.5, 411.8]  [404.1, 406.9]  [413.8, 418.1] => 0.16 nm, 17.1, 14.9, 16.9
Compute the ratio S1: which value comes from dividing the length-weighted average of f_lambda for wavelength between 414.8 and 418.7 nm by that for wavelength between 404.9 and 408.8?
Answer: 1.0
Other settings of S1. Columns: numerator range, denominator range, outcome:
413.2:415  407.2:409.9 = 1.07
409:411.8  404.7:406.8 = 0.88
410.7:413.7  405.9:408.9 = 0.99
